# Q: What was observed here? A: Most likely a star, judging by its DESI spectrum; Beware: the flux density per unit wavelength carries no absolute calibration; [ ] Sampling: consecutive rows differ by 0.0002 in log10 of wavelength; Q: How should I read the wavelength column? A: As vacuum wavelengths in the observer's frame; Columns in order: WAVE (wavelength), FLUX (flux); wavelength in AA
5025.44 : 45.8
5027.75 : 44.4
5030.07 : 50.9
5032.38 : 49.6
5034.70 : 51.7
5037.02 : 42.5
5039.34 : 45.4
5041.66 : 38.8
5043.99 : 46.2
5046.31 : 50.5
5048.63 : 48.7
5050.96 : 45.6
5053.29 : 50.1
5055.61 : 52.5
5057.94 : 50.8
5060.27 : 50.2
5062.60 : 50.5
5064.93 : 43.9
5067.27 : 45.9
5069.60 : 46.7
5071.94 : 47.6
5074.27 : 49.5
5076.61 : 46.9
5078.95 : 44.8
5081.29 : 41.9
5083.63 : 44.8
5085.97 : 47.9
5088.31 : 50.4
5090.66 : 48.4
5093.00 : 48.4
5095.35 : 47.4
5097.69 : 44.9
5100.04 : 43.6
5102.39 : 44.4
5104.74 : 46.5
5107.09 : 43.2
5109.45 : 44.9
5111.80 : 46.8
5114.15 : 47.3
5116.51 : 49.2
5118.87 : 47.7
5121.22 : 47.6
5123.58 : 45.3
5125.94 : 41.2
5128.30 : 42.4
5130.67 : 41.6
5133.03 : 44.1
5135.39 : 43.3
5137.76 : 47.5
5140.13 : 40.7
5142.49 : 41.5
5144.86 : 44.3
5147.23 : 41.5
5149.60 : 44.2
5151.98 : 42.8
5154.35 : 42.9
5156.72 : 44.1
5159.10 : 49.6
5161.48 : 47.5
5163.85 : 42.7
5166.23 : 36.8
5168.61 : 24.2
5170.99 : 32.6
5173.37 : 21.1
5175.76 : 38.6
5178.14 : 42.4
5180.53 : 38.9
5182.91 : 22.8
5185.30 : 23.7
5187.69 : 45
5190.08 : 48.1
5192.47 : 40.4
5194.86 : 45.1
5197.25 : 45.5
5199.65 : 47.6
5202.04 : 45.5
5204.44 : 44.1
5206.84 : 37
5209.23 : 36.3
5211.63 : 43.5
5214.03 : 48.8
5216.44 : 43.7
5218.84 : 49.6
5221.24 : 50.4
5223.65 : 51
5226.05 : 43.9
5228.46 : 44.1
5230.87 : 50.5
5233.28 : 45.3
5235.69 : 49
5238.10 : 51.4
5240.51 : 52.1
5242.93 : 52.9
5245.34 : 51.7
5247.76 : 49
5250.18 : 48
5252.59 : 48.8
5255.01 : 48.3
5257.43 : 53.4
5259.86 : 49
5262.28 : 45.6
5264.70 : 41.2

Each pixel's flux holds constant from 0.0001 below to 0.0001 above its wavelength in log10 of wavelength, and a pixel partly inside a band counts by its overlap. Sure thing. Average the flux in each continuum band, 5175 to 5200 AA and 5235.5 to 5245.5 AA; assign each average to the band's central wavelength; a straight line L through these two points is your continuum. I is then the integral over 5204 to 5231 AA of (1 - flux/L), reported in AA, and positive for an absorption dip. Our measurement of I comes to 0.8 AA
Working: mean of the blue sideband 39.6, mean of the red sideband 51.7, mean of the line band 45.1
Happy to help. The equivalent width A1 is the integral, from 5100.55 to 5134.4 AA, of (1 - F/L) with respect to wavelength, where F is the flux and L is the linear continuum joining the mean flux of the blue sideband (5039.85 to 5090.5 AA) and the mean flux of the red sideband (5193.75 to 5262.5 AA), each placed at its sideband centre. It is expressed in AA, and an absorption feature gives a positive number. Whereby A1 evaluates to 1.6 AA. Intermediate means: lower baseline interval 47.3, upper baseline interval 47.3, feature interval 45.1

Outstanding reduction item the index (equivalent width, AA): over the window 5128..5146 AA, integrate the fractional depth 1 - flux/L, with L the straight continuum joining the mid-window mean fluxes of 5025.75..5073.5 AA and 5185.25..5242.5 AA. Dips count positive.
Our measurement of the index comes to 1.3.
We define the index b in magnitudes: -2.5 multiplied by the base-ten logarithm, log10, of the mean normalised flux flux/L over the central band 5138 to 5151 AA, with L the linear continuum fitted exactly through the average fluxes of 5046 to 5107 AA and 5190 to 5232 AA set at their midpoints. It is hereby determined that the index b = 0.08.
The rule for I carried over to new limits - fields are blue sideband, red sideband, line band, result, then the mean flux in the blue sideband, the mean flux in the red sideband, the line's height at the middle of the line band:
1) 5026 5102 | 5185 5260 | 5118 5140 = 1.24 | 47.2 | 46.6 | 46.9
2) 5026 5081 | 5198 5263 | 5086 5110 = 0.57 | 47.4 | 47.4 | 47.4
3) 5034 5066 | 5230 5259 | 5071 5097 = 0.54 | 47.6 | 50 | 48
